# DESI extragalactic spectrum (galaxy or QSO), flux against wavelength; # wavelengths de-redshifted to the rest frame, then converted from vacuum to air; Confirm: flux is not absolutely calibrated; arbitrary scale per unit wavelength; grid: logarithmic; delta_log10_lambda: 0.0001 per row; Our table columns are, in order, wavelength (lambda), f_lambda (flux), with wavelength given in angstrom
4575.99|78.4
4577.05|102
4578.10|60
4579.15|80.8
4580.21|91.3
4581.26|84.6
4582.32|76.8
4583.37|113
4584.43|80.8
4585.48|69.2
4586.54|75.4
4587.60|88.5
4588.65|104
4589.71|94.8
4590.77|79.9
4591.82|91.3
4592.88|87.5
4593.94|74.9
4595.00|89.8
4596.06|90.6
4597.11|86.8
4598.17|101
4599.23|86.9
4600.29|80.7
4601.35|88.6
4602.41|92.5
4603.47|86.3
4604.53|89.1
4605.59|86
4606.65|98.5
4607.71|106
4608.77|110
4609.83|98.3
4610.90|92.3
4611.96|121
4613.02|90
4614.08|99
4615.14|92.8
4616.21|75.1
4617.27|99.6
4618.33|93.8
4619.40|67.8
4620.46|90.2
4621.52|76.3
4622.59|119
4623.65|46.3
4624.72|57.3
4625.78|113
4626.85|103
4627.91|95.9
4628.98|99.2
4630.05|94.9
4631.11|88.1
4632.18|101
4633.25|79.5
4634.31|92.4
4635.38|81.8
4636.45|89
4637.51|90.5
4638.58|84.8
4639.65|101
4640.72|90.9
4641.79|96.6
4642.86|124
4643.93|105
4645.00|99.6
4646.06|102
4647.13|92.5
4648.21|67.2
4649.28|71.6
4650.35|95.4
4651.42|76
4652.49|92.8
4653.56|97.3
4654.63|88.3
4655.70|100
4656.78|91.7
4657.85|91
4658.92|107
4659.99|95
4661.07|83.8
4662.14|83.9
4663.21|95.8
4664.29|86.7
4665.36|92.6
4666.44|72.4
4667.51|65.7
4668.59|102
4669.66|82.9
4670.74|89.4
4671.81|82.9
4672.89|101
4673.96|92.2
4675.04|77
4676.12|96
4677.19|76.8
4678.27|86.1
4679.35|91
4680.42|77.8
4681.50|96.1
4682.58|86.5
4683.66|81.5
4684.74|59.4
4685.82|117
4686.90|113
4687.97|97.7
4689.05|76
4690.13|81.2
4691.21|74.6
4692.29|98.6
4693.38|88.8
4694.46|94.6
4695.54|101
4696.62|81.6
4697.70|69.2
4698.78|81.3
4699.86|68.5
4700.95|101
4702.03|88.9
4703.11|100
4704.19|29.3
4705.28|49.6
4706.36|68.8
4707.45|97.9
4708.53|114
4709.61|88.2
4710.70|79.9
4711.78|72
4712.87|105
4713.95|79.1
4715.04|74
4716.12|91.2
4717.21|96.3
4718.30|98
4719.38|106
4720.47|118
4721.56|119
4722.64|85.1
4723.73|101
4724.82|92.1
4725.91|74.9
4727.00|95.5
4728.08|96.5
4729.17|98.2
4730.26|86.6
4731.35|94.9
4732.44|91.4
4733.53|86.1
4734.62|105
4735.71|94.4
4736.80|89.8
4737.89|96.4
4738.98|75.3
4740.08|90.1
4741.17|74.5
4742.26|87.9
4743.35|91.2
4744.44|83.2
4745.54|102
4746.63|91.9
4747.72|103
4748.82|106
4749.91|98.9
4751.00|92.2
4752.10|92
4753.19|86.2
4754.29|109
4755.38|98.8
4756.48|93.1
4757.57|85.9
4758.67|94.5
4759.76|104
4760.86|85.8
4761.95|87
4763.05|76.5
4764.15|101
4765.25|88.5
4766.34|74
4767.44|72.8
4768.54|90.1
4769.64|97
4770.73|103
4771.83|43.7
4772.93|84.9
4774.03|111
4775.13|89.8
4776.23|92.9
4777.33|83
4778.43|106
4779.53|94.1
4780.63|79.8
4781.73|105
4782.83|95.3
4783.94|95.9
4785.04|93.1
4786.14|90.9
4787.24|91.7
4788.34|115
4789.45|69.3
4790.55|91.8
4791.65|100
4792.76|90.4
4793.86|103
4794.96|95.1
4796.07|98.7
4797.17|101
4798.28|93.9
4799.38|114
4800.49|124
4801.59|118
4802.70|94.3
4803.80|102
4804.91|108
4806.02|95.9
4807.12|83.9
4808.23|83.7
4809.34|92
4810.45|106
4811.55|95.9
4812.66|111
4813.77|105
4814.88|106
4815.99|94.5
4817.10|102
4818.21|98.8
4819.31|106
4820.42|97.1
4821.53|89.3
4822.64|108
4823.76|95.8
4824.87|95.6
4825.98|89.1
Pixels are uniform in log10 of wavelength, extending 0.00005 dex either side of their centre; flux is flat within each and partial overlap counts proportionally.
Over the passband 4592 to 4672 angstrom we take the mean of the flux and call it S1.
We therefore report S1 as 90.8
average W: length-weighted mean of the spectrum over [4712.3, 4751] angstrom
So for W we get 93.6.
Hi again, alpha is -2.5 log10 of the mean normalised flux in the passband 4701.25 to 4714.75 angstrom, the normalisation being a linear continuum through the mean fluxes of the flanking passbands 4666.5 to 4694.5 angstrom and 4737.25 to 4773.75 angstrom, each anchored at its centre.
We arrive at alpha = 0.09 mag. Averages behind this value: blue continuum 87.5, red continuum 89.9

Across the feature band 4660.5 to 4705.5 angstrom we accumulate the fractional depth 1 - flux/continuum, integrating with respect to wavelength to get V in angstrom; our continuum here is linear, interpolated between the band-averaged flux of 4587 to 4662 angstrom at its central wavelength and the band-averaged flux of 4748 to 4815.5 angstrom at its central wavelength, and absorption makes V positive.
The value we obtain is 3.7 angstrom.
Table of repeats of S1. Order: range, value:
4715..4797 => 92.8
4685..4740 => 89.5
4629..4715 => 88.1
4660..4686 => 86.2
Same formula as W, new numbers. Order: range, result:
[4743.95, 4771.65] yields 92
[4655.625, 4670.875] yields 89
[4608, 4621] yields 94.4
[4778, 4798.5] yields 95.2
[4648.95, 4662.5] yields 90.7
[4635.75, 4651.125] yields 93.2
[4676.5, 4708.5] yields 84.5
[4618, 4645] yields 91.4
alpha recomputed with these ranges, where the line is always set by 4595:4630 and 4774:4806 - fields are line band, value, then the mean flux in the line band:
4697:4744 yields 0.08 mag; 88.4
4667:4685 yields 0.10 mag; 85.4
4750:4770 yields 0.07 mag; 90.6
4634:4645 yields -0.04 mag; 95.8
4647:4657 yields 0.08 mag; 86.8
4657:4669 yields 0.06 mag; 88.7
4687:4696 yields 0.05 mag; 90.1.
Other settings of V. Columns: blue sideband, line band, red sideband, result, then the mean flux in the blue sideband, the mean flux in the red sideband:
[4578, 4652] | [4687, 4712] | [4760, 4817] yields 2.4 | 90.2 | 94.7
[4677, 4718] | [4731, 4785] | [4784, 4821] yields 1.1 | 85.2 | 99.1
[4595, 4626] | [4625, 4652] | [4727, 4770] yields -0.7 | 90.6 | 91.6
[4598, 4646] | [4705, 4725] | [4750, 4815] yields 0.4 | 92.8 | 94.7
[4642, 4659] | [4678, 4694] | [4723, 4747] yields 0.7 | 93.5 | 90.8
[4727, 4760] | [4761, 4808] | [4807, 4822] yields 1.2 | 93.3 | 98.4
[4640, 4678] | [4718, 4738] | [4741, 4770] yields -1.1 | 90.4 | 91.5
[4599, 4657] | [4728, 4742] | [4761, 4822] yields 0.5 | 91.8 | 95.1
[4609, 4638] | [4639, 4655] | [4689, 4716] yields -0.9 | 90.8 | 82.8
